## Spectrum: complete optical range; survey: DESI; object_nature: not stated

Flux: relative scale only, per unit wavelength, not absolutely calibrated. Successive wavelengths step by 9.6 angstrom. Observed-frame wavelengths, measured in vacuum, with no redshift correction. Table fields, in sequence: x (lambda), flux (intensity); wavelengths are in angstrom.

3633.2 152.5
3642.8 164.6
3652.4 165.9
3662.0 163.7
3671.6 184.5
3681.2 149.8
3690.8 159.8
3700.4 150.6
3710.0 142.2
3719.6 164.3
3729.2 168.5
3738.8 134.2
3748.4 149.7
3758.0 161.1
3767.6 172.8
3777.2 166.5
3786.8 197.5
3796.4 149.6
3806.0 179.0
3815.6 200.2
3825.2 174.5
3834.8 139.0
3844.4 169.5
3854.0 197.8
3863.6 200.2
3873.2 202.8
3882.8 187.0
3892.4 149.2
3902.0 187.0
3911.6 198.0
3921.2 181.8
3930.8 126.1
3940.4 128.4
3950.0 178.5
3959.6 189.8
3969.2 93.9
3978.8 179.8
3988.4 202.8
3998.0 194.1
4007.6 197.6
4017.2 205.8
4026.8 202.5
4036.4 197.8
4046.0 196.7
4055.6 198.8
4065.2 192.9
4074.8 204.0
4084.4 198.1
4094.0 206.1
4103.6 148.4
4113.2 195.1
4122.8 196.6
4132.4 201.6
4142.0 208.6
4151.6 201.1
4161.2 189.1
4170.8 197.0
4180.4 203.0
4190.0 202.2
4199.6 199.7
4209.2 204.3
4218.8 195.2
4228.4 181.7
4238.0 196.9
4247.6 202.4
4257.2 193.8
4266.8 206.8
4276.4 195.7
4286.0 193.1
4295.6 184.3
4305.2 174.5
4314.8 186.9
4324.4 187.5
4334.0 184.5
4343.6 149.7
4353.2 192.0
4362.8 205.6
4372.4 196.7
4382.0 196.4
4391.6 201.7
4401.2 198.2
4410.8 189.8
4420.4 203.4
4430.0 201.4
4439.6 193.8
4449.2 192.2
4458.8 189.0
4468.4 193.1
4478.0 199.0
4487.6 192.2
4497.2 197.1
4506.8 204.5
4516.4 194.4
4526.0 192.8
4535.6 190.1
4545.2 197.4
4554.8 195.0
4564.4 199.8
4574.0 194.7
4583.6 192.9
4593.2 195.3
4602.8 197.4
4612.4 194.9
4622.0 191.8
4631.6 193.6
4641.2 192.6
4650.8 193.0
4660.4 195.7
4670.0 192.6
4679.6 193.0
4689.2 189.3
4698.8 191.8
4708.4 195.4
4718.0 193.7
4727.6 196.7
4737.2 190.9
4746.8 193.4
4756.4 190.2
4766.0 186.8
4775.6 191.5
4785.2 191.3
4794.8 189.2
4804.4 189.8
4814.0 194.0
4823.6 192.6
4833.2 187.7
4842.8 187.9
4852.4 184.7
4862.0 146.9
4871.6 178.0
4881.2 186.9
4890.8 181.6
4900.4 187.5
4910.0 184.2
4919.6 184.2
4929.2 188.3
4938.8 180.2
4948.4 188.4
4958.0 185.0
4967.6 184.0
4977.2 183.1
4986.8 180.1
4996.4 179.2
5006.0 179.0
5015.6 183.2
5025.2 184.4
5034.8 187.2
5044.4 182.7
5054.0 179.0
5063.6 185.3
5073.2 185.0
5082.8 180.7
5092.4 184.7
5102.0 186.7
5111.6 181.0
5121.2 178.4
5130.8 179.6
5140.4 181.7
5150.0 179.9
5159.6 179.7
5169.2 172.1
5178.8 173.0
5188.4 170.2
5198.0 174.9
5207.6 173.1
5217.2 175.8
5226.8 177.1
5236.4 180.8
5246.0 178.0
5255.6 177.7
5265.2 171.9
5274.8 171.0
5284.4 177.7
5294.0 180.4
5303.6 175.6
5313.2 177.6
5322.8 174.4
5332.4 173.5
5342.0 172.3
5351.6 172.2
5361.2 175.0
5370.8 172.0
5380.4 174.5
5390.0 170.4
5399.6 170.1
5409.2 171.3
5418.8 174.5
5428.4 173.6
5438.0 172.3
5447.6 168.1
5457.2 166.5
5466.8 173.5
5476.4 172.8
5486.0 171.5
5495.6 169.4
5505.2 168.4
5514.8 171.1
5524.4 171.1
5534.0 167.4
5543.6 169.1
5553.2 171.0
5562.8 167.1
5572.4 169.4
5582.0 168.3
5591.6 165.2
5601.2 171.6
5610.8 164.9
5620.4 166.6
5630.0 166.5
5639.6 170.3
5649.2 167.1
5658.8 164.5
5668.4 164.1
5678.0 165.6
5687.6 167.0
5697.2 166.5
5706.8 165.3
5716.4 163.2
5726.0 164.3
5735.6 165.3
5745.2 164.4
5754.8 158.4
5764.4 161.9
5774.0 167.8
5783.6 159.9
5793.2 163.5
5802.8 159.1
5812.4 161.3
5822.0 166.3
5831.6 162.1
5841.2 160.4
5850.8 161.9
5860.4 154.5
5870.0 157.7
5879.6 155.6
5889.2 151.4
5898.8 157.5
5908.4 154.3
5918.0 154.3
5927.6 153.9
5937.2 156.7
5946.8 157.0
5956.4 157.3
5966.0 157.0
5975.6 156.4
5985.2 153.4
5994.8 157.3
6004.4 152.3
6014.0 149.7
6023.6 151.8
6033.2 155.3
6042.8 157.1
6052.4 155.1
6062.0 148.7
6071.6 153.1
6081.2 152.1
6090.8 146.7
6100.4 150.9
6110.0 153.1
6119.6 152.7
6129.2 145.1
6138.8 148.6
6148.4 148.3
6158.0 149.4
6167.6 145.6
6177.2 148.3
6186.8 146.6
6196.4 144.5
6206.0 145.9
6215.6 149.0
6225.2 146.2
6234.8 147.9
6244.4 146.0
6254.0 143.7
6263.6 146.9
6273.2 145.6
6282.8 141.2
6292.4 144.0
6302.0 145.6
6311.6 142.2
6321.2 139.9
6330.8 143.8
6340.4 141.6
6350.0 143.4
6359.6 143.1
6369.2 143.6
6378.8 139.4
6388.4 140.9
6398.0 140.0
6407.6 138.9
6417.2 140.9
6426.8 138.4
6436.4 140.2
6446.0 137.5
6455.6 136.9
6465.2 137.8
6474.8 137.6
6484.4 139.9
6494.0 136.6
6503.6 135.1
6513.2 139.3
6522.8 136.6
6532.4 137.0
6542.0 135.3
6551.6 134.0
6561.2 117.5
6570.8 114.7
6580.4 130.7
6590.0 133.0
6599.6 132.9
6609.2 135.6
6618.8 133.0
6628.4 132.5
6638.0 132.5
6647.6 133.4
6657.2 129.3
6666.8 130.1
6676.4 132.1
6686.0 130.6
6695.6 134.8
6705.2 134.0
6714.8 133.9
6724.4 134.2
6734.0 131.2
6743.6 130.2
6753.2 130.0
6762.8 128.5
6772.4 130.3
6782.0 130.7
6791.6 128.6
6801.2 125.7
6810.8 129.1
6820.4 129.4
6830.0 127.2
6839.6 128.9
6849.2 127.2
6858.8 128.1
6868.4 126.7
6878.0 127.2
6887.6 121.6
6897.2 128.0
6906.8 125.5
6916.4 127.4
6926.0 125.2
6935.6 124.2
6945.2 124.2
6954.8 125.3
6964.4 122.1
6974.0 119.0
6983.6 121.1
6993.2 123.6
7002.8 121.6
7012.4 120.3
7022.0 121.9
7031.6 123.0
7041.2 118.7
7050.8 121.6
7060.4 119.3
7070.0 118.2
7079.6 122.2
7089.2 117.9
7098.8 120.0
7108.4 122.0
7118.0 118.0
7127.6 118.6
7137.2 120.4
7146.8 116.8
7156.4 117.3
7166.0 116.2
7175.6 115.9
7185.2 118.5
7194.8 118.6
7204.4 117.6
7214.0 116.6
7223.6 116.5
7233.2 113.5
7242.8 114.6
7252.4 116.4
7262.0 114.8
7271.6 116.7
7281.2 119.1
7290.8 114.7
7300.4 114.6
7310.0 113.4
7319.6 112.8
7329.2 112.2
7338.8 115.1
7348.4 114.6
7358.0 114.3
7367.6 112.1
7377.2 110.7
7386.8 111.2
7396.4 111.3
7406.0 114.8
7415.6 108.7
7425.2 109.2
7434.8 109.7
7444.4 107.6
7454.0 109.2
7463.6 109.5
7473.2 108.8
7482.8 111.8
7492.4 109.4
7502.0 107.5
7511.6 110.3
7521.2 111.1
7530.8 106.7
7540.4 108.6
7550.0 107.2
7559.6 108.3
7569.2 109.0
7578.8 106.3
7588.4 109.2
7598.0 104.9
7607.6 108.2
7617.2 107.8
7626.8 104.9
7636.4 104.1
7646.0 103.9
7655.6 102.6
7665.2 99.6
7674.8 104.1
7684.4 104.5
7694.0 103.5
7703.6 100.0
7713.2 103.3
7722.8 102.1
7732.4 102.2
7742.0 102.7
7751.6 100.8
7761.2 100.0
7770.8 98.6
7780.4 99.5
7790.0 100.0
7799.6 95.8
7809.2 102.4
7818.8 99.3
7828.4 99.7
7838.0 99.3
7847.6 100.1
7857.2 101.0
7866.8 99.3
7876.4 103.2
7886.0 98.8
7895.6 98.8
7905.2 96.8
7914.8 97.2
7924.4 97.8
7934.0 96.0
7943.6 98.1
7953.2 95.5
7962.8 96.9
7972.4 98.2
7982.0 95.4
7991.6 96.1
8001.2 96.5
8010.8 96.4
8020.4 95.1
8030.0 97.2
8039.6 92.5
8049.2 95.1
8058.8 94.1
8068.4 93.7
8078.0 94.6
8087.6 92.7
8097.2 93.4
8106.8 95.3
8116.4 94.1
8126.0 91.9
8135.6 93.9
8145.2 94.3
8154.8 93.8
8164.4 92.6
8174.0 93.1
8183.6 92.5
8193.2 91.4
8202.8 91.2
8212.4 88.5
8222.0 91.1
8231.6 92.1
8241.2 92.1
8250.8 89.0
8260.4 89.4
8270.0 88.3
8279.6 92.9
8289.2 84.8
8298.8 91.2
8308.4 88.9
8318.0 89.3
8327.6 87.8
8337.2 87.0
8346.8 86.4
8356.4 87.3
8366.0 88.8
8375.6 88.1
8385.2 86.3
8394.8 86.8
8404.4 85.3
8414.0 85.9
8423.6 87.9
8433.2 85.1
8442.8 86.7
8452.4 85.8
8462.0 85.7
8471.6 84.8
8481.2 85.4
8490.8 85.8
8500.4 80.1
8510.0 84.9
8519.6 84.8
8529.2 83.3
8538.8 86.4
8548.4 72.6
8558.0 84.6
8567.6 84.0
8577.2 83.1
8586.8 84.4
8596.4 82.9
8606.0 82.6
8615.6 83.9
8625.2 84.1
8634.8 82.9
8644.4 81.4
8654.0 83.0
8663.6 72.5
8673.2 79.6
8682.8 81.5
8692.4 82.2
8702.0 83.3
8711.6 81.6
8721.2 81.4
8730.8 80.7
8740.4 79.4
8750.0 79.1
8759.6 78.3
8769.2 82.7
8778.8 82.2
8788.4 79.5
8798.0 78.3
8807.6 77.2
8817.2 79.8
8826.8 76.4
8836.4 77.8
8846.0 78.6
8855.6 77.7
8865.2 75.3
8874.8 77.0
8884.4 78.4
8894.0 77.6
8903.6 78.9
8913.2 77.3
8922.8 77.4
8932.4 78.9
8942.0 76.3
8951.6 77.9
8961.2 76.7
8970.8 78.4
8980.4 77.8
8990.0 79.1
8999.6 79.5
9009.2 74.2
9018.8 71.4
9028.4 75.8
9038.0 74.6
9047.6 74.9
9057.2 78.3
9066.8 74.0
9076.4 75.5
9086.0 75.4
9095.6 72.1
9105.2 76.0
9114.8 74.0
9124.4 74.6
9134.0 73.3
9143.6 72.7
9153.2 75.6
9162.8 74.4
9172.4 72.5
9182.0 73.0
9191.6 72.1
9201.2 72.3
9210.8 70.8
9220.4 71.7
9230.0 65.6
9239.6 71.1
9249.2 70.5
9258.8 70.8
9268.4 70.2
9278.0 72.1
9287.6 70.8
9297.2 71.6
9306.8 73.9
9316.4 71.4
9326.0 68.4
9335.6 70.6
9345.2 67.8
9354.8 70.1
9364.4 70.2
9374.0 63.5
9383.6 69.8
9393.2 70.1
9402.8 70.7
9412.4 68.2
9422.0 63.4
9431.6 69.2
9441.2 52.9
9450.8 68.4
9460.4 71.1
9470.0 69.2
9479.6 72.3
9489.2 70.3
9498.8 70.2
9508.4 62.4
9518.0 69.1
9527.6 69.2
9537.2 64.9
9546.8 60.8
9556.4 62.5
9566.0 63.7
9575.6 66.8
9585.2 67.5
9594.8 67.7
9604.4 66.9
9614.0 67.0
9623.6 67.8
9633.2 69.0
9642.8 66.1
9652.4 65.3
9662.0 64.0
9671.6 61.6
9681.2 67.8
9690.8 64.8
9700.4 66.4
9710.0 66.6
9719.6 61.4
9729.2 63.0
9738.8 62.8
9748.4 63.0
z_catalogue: 0.00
